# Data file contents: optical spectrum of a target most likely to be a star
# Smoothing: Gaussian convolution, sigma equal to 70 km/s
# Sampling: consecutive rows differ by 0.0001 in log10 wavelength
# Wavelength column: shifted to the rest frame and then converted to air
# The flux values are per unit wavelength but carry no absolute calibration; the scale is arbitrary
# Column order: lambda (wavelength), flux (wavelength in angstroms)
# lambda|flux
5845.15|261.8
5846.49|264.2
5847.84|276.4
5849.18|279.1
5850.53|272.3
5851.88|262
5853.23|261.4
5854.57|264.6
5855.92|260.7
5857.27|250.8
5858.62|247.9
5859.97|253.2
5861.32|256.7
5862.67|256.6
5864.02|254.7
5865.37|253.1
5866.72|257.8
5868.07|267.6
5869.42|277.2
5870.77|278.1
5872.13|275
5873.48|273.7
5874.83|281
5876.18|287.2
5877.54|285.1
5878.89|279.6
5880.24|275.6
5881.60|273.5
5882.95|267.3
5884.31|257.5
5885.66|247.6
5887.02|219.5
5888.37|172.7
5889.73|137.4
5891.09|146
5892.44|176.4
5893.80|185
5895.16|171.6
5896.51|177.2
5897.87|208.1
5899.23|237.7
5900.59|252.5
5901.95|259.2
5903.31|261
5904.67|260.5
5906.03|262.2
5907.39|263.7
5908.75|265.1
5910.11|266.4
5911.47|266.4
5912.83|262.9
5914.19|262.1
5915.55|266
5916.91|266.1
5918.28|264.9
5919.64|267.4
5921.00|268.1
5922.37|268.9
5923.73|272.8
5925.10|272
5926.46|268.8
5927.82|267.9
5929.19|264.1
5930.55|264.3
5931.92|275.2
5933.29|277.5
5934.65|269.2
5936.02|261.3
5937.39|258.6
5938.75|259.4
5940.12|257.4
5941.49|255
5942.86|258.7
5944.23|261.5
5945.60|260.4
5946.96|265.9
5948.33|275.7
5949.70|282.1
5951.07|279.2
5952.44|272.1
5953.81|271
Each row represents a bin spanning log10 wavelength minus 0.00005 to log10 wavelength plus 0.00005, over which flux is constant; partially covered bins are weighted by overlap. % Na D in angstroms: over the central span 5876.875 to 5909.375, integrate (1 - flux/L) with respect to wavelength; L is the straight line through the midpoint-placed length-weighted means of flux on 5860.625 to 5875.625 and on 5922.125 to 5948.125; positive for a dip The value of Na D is 4.3 angstroms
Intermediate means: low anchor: 267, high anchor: 265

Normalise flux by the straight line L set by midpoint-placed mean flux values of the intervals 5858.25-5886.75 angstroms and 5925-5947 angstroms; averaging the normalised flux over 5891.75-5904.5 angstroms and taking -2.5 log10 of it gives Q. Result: 0.22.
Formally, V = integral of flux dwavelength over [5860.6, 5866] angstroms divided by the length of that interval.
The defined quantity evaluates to 255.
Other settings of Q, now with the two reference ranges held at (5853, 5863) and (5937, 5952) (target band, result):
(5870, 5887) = -0.05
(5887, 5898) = 0.44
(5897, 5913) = 0.03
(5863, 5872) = -0.03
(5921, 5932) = -0.02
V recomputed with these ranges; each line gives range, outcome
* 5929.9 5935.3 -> 272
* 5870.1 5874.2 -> 275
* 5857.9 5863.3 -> 253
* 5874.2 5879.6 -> 283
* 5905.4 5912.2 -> 265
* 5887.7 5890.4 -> 155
